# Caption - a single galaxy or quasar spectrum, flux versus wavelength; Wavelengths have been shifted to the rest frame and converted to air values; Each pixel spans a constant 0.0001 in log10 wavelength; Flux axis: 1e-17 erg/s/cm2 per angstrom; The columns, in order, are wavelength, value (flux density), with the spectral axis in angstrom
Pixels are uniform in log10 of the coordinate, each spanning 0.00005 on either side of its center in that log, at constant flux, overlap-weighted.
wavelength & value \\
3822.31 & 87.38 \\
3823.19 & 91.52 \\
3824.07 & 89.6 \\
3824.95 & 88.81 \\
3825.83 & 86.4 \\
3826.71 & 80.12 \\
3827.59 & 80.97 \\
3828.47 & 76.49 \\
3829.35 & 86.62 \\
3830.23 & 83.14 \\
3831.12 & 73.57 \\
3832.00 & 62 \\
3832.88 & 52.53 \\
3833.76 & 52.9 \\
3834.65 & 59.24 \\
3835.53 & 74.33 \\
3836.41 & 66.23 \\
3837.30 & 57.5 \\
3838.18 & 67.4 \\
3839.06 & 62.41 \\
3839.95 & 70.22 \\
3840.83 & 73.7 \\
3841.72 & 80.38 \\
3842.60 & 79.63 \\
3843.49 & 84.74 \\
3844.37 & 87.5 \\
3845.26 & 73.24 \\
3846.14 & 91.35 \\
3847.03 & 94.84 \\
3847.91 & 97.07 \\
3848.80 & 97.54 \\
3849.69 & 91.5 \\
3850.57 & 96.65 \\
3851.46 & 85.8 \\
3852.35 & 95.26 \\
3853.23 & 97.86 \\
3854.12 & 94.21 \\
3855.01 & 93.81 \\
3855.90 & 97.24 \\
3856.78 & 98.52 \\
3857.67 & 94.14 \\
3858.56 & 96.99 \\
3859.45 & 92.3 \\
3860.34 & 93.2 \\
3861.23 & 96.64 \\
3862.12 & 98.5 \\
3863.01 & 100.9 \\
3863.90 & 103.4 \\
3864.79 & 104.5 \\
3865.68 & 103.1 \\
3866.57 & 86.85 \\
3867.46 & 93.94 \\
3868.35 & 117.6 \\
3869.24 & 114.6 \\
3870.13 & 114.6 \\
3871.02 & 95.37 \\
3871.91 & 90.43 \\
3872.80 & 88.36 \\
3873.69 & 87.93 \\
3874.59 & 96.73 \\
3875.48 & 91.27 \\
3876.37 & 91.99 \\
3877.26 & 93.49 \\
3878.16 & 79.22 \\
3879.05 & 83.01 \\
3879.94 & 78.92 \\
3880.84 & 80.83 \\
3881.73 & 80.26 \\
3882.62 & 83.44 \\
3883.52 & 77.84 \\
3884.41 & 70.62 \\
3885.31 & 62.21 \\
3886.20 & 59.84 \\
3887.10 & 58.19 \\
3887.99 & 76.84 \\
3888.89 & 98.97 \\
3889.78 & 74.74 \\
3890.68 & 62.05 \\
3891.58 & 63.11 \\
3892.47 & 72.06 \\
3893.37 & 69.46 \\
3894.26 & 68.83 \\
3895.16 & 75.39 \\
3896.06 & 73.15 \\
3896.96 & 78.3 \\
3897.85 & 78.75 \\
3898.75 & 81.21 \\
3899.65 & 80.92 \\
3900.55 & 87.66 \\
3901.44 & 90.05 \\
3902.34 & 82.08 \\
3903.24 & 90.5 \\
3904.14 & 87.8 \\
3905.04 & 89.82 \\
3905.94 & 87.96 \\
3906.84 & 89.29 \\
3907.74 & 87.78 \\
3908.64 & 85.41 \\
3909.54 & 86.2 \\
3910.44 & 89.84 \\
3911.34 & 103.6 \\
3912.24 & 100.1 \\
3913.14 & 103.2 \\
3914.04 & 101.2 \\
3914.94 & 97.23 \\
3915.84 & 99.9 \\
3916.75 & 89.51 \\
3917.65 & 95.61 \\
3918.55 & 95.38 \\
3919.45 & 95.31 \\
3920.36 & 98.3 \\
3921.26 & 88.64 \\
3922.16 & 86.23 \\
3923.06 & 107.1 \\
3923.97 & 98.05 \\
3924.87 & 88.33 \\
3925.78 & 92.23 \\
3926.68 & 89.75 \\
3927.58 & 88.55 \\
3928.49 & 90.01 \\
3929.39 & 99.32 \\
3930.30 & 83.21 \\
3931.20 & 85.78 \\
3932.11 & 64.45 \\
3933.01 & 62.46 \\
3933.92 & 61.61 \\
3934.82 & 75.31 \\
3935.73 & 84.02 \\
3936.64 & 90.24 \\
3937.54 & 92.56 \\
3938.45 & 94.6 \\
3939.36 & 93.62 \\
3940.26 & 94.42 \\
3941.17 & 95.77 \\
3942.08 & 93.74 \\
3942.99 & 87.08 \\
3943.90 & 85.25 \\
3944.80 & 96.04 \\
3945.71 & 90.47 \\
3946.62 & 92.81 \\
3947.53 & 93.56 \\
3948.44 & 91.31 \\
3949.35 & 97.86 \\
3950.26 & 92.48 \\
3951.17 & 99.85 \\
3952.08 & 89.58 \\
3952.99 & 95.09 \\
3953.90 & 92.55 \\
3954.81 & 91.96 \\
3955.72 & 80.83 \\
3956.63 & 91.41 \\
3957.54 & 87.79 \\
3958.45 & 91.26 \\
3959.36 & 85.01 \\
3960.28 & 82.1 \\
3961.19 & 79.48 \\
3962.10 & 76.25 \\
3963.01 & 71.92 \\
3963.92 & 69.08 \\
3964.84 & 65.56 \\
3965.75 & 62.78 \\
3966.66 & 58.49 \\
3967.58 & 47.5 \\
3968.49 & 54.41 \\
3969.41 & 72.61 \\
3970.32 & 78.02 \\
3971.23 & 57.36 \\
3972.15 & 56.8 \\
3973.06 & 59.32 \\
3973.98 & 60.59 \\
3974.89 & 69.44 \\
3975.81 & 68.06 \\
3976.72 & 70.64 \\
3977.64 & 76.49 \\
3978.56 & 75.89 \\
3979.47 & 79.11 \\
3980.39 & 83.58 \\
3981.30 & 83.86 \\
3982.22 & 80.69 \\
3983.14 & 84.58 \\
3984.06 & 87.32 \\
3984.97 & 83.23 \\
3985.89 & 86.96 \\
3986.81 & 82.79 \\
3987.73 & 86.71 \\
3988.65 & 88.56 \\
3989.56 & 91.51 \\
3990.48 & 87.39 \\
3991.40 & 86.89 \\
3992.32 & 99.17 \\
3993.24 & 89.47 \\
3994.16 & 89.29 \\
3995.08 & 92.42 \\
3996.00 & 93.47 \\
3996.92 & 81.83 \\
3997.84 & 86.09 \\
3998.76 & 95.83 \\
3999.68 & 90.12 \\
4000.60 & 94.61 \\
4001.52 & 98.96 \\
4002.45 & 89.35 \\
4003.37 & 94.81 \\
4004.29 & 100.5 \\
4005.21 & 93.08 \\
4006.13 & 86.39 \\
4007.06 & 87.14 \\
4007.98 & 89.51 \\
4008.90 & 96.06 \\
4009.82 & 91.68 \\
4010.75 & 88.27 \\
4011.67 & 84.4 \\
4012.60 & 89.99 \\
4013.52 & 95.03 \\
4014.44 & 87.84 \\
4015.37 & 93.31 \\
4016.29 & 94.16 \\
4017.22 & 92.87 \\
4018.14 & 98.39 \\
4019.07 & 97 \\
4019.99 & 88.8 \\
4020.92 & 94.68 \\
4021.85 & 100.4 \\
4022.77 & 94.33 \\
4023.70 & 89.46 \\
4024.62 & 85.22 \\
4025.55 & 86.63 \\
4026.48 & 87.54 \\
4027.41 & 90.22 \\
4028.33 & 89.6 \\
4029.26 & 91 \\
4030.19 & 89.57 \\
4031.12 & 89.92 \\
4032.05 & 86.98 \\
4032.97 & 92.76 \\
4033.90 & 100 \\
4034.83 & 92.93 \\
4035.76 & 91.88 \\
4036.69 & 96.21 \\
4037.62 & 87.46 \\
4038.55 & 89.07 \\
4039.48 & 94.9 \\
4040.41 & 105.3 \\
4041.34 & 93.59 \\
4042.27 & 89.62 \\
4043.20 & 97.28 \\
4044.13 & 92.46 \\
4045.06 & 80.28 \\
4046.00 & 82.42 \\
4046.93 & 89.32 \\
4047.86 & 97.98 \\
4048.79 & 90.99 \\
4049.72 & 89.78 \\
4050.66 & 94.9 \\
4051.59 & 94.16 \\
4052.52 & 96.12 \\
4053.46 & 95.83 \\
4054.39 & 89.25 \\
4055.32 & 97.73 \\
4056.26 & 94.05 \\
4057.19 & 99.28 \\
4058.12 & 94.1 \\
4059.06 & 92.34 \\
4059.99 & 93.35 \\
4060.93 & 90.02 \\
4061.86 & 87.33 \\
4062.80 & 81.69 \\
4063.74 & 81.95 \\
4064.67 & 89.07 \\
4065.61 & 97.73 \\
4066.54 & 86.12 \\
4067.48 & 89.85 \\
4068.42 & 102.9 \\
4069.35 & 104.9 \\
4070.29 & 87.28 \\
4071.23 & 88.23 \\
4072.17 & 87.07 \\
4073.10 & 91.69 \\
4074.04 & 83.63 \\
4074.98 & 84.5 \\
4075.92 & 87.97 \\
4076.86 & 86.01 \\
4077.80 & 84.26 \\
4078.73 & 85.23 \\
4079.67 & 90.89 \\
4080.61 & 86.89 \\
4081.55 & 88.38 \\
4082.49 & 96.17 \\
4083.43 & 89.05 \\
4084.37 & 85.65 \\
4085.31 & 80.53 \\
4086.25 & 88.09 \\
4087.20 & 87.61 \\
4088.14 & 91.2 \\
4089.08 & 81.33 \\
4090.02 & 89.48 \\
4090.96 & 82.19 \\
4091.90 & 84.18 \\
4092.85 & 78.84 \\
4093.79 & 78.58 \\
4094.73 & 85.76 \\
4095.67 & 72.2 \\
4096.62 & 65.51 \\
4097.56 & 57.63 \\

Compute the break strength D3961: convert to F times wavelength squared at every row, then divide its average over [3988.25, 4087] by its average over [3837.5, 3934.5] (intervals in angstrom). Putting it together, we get 1.13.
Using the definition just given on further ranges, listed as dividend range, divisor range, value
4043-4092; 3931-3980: 1.19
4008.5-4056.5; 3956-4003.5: 1.18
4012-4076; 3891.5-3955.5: 1.10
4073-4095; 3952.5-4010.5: 1.10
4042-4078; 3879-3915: 1.21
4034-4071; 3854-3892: 1.14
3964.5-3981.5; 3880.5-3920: 0.84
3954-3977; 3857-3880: 0.79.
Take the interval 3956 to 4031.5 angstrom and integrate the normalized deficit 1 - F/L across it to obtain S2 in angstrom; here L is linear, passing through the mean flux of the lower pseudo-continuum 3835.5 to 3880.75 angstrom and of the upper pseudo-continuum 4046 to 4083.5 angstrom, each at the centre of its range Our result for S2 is 5.4 angstrom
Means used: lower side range 90.2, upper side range 90.9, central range 84.2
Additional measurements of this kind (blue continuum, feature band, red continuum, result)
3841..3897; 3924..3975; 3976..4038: 3.9 angstrom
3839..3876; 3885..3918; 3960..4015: 2.2 angstrom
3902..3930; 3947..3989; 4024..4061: 6.3 angstrom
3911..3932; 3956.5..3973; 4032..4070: 4.0 angstrom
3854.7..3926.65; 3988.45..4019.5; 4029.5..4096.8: -0.8 angstrom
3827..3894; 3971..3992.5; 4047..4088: 2.3 angstrom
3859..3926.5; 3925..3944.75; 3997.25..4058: 0.7 angstrom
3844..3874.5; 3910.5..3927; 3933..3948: -1.1 angstrom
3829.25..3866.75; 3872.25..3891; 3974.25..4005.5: 1.1 angstrom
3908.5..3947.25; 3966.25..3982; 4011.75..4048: 4.0 angstrom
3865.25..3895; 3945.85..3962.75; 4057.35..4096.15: -0.8 angstrom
